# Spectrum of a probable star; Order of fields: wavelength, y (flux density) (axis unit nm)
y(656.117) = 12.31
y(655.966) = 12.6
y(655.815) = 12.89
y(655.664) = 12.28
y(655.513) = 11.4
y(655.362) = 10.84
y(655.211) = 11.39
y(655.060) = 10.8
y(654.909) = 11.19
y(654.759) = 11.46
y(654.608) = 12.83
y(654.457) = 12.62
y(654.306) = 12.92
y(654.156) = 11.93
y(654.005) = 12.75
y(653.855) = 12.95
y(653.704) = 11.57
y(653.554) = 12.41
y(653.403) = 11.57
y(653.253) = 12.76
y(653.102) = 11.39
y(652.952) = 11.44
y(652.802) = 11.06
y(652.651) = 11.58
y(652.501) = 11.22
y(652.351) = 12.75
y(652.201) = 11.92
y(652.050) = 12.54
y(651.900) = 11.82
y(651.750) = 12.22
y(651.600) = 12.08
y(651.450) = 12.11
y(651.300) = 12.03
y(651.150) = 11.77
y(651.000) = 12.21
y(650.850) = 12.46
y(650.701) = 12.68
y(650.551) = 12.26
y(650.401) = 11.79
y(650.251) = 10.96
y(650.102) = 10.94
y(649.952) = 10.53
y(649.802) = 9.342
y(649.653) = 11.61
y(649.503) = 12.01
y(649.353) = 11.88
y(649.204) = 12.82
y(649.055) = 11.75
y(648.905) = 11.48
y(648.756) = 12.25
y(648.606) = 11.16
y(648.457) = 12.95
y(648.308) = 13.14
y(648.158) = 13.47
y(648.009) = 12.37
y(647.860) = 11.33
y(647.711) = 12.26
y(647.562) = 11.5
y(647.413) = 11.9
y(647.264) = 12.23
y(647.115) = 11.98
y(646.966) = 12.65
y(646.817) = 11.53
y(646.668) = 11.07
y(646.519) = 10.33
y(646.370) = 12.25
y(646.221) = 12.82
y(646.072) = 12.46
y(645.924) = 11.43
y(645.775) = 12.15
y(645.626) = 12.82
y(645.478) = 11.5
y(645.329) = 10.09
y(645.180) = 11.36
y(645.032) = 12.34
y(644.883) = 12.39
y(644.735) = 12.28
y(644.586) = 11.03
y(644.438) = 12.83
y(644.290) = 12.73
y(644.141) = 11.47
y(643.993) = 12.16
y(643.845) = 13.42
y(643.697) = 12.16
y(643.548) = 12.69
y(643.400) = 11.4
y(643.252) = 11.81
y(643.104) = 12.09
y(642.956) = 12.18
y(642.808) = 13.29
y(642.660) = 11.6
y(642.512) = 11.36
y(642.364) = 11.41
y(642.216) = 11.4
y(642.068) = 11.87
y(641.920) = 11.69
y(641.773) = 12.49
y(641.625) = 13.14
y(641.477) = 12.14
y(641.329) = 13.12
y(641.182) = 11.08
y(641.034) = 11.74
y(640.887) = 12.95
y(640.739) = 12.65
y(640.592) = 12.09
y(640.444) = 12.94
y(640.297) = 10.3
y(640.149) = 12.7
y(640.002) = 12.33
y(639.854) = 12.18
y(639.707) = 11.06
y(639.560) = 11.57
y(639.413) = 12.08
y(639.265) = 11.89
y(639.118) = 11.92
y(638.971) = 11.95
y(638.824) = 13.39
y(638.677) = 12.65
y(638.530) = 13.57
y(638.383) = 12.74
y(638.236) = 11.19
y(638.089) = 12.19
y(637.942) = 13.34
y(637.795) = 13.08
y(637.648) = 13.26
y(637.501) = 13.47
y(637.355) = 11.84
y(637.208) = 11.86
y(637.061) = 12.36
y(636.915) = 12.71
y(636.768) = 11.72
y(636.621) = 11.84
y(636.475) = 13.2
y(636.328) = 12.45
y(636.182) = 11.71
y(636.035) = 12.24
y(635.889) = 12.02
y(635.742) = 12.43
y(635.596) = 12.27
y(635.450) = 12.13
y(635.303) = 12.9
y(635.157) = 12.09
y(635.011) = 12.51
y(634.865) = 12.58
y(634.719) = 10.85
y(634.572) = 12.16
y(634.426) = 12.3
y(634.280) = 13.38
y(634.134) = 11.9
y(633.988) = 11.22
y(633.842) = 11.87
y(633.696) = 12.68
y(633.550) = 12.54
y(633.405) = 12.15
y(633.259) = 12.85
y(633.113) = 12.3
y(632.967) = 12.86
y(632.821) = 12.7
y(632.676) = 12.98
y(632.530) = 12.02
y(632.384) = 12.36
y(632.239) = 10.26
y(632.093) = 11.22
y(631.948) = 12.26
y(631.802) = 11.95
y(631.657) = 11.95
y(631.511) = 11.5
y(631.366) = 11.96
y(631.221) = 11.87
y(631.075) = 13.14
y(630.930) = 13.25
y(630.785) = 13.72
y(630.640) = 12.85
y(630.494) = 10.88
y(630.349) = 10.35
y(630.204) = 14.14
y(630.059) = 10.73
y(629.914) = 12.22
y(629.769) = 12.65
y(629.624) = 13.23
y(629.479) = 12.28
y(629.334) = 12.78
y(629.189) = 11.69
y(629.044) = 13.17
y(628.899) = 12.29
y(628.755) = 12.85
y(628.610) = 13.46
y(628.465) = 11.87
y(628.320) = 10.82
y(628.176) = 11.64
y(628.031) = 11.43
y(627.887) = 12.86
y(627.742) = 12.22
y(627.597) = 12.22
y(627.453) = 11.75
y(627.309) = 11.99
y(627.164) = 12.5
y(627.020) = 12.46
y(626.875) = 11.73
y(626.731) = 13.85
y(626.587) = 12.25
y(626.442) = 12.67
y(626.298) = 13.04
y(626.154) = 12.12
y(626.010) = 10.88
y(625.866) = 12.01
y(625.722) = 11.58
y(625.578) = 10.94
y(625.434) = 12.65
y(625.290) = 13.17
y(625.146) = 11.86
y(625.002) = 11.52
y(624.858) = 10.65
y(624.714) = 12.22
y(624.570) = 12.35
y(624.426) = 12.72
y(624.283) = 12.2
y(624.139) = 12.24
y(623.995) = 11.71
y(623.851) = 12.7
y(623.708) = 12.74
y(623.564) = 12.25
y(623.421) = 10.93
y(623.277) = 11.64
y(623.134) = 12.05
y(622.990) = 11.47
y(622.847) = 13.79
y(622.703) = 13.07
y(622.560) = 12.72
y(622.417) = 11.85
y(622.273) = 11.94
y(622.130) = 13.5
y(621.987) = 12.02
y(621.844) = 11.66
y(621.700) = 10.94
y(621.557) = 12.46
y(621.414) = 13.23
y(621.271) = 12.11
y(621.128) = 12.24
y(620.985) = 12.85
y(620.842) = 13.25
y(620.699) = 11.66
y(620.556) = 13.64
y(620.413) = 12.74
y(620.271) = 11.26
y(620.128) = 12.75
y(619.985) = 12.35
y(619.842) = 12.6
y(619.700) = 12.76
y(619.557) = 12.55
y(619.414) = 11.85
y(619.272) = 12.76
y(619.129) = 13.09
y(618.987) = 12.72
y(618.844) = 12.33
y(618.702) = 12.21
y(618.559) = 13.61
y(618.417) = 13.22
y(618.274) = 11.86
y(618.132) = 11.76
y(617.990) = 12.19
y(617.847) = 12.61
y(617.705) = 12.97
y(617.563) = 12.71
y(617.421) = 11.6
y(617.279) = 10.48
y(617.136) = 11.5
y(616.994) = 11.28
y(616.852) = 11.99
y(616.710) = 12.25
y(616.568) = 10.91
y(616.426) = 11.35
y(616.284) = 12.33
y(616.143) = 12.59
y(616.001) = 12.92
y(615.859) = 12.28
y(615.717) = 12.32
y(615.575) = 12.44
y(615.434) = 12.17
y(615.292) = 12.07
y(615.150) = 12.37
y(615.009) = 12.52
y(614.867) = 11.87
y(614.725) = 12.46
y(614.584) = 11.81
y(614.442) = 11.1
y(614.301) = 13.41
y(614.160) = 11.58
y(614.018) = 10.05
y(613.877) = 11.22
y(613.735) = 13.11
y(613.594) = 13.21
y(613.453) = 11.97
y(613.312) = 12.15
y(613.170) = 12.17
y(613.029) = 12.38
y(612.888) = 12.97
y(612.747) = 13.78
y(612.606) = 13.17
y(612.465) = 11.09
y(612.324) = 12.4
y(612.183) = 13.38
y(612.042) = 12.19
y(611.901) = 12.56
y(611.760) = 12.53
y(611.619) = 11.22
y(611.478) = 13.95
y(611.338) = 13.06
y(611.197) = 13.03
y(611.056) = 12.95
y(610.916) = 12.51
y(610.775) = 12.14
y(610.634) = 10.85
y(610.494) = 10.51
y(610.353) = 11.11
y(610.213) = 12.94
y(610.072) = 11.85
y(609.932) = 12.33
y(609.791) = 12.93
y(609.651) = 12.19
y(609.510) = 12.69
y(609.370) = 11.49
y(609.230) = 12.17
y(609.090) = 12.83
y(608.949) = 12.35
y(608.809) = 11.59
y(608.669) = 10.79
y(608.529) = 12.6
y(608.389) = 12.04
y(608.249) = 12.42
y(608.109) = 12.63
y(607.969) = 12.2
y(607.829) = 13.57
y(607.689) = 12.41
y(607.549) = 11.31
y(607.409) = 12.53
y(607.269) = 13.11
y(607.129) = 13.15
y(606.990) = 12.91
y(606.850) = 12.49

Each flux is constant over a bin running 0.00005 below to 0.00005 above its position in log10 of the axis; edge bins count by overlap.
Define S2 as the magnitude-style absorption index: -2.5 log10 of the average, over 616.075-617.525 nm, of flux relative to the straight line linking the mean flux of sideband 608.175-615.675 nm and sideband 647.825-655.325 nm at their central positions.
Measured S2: 0.05 mag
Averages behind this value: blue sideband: 12.2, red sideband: 11.9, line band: 11.7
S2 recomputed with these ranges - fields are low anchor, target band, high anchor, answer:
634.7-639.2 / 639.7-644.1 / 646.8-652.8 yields 0.01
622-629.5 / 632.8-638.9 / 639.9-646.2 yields -0.02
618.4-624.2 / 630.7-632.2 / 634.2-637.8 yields 0.01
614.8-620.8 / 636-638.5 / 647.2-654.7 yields -0.03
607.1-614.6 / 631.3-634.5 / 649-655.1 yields -0.01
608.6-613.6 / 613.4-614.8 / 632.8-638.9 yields 0.03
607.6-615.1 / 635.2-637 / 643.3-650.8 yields -0.02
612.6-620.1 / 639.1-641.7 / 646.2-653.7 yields -0.01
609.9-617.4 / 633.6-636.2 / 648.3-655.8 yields -0.02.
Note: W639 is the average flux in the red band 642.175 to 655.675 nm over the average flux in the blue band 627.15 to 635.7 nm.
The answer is 0.98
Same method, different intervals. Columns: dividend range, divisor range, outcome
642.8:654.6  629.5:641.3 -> 0.98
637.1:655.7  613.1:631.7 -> 0.98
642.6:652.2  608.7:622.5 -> 0.98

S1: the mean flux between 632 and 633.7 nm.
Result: 12.2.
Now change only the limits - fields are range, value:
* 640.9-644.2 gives 12.1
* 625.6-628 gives 12.2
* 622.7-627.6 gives 12.2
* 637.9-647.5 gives 12.1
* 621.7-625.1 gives 12.1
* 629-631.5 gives 12.4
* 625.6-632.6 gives 12.2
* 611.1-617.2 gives 12.3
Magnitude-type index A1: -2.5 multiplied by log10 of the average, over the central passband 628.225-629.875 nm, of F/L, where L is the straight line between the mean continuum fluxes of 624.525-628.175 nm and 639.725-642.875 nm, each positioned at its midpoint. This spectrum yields -0.03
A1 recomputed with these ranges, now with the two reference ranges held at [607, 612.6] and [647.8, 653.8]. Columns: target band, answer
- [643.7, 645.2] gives -0.02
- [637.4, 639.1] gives -0.06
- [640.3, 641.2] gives -0.01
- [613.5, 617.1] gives 0.02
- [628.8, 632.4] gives -0.01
